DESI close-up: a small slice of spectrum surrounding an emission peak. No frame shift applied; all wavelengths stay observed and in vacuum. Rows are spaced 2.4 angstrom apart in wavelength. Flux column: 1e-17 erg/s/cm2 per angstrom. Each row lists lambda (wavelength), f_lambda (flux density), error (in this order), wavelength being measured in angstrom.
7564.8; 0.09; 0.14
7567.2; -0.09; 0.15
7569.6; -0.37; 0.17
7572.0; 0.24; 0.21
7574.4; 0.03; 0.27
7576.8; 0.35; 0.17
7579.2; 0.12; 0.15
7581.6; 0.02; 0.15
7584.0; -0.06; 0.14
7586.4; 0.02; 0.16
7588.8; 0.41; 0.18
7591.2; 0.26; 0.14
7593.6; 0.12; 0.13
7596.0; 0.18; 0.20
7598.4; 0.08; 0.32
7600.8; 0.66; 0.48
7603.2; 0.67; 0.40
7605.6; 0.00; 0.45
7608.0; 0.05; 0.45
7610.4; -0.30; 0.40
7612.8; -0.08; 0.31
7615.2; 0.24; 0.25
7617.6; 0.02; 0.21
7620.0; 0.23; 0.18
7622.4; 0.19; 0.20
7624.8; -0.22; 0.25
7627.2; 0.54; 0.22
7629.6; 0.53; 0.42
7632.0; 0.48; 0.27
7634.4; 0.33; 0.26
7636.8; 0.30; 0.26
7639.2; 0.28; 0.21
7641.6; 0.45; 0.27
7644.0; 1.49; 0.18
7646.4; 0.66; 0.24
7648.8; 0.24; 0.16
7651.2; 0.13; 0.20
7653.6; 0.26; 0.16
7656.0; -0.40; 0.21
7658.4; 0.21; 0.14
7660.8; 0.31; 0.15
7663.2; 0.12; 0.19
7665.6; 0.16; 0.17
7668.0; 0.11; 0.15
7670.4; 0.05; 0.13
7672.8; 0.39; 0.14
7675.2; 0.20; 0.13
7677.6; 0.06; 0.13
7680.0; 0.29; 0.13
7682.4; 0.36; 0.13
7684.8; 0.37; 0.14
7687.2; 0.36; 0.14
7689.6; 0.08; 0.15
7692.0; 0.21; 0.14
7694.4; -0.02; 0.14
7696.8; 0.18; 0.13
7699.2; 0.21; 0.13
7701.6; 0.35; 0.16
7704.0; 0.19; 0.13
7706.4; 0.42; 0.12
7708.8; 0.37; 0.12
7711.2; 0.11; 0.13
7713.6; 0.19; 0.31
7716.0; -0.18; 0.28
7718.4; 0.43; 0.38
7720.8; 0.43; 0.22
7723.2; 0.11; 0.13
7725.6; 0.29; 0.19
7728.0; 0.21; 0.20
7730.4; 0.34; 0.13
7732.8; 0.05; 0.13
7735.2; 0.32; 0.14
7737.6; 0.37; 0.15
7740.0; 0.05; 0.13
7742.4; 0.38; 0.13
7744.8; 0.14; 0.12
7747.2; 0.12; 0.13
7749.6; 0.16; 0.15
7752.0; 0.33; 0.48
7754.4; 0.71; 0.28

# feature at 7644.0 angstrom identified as Hgamma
